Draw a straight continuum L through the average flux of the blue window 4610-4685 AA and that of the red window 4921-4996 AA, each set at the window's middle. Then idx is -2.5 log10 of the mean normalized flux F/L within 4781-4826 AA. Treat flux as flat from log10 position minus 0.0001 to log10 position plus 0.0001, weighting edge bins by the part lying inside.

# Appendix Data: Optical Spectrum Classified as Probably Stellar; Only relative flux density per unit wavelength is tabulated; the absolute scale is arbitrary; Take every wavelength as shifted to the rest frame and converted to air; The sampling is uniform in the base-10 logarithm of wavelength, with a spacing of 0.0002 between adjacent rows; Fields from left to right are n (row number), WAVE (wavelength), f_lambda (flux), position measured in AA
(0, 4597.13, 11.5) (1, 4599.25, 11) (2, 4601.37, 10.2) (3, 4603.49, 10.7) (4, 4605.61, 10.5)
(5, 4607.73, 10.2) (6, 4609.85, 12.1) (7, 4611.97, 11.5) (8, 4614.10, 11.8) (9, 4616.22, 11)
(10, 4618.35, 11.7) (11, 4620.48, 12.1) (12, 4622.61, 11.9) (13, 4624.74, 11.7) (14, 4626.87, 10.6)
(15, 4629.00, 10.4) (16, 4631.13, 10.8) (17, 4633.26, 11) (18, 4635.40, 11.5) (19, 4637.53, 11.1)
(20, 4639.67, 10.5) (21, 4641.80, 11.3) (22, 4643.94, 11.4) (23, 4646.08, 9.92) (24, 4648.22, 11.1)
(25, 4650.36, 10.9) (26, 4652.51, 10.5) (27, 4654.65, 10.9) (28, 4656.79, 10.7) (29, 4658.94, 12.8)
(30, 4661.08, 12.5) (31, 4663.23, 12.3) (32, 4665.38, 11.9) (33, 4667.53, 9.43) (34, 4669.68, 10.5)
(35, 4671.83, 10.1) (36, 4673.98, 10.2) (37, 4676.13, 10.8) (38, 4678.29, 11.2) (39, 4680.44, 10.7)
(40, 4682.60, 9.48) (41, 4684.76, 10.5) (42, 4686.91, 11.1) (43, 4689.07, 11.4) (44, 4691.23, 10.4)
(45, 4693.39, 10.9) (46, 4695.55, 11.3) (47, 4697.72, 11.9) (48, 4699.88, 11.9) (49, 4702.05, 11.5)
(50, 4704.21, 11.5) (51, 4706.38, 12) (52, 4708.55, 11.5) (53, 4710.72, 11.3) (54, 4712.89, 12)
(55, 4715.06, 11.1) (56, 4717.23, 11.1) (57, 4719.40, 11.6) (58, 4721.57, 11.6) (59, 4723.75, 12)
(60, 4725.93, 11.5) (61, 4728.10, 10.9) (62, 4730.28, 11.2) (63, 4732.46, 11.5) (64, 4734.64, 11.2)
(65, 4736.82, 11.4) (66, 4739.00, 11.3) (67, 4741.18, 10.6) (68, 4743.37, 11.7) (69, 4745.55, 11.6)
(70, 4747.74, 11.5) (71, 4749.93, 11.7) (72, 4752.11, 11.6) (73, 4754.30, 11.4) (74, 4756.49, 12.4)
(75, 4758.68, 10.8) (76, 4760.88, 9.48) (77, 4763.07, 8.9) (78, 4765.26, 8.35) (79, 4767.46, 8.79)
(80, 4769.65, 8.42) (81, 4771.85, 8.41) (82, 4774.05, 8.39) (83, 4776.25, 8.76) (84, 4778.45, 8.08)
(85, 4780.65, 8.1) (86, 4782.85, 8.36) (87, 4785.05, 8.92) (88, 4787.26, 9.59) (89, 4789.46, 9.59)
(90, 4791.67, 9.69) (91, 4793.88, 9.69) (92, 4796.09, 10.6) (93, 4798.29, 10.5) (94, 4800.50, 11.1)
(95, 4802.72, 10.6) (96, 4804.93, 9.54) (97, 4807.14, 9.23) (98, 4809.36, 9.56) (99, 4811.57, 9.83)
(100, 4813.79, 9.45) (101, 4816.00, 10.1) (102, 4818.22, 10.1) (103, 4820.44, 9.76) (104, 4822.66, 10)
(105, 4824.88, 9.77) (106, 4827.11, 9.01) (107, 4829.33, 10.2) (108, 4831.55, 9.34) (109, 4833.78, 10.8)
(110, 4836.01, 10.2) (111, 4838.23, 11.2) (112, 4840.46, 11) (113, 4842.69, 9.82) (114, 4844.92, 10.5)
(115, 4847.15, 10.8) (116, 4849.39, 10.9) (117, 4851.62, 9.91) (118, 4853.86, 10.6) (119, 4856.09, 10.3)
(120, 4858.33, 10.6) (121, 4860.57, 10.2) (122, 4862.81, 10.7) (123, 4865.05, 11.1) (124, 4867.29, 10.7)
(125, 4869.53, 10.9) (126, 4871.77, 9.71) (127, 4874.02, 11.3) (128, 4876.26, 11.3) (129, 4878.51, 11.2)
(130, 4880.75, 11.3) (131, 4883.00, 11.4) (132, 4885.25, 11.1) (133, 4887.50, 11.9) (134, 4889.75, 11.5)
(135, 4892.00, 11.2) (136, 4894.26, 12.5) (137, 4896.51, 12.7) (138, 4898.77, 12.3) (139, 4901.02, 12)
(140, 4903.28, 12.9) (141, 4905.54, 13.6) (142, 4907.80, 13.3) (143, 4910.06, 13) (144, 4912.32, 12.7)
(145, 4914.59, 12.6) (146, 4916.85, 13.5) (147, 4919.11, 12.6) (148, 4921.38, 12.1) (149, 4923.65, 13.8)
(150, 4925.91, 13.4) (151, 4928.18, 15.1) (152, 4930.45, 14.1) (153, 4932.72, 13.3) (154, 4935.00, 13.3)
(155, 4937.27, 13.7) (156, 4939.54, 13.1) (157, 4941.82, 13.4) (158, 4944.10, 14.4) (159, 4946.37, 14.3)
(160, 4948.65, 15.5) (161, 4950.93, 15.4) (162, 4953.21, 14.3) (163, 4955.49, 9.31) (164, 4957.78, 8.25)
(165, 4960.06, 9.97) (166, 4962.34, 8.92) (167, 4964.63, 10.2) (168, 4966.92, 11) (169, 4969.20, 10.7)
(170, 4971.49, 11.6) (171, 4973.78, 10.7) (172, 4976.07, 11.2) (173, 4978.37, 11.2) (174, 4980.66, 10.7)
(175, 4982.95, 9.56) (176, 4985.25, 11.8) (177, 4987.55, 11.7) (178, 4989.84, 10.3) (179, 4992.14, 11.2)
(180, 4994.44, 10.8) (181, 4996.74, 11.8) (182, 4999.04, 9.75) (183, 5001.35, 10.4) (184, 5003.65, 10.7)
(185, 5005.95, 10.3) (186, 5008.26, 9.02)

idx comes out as 0.18 mag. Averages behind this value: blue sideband 11.1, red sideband 12.1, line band 9.77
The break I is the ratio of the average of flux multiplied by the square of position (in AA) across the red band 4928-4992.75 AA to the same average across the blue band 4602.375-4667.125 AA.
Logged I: 1.22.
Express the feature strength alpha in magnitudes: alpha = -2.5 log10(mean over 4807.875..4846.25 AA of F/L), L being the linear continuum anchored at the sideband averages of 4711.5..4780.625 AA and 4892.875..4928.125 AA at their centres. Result 0.17 mag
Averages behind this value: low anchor 10.6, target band 10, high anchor 12.9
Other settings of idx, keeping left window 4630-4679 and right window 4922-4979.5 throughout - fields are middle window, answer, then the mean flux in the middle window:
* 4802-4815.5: 0.207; 9.7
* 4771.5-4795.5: 0.287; 8.92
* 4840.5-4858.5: 0.143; 10.5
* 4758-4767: 0.236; 9.27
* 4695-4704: -0.041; 11.7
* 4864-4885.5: 0.098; 11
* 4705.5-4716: -0.028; 11.6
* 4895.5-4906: -0.042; 12.6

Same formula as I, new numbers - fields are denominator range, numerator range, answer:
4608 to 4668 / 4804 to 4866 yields 0.98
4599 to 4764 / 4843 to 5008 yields 1.16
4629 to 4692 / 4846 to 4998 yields 1.21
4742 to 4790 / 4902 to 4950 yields 1.48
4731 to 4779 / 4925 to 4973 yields 1.31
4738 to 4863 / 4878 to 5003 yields 1.27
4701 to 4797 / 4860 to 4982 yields 1.24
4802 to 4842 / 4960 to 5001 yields 1.15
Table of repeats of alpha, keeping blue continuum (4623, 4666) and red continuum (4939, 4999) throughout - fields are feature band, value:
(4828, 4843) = 0.102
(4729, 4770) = 0.053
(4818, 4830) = 0.166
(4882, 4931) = -0.109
